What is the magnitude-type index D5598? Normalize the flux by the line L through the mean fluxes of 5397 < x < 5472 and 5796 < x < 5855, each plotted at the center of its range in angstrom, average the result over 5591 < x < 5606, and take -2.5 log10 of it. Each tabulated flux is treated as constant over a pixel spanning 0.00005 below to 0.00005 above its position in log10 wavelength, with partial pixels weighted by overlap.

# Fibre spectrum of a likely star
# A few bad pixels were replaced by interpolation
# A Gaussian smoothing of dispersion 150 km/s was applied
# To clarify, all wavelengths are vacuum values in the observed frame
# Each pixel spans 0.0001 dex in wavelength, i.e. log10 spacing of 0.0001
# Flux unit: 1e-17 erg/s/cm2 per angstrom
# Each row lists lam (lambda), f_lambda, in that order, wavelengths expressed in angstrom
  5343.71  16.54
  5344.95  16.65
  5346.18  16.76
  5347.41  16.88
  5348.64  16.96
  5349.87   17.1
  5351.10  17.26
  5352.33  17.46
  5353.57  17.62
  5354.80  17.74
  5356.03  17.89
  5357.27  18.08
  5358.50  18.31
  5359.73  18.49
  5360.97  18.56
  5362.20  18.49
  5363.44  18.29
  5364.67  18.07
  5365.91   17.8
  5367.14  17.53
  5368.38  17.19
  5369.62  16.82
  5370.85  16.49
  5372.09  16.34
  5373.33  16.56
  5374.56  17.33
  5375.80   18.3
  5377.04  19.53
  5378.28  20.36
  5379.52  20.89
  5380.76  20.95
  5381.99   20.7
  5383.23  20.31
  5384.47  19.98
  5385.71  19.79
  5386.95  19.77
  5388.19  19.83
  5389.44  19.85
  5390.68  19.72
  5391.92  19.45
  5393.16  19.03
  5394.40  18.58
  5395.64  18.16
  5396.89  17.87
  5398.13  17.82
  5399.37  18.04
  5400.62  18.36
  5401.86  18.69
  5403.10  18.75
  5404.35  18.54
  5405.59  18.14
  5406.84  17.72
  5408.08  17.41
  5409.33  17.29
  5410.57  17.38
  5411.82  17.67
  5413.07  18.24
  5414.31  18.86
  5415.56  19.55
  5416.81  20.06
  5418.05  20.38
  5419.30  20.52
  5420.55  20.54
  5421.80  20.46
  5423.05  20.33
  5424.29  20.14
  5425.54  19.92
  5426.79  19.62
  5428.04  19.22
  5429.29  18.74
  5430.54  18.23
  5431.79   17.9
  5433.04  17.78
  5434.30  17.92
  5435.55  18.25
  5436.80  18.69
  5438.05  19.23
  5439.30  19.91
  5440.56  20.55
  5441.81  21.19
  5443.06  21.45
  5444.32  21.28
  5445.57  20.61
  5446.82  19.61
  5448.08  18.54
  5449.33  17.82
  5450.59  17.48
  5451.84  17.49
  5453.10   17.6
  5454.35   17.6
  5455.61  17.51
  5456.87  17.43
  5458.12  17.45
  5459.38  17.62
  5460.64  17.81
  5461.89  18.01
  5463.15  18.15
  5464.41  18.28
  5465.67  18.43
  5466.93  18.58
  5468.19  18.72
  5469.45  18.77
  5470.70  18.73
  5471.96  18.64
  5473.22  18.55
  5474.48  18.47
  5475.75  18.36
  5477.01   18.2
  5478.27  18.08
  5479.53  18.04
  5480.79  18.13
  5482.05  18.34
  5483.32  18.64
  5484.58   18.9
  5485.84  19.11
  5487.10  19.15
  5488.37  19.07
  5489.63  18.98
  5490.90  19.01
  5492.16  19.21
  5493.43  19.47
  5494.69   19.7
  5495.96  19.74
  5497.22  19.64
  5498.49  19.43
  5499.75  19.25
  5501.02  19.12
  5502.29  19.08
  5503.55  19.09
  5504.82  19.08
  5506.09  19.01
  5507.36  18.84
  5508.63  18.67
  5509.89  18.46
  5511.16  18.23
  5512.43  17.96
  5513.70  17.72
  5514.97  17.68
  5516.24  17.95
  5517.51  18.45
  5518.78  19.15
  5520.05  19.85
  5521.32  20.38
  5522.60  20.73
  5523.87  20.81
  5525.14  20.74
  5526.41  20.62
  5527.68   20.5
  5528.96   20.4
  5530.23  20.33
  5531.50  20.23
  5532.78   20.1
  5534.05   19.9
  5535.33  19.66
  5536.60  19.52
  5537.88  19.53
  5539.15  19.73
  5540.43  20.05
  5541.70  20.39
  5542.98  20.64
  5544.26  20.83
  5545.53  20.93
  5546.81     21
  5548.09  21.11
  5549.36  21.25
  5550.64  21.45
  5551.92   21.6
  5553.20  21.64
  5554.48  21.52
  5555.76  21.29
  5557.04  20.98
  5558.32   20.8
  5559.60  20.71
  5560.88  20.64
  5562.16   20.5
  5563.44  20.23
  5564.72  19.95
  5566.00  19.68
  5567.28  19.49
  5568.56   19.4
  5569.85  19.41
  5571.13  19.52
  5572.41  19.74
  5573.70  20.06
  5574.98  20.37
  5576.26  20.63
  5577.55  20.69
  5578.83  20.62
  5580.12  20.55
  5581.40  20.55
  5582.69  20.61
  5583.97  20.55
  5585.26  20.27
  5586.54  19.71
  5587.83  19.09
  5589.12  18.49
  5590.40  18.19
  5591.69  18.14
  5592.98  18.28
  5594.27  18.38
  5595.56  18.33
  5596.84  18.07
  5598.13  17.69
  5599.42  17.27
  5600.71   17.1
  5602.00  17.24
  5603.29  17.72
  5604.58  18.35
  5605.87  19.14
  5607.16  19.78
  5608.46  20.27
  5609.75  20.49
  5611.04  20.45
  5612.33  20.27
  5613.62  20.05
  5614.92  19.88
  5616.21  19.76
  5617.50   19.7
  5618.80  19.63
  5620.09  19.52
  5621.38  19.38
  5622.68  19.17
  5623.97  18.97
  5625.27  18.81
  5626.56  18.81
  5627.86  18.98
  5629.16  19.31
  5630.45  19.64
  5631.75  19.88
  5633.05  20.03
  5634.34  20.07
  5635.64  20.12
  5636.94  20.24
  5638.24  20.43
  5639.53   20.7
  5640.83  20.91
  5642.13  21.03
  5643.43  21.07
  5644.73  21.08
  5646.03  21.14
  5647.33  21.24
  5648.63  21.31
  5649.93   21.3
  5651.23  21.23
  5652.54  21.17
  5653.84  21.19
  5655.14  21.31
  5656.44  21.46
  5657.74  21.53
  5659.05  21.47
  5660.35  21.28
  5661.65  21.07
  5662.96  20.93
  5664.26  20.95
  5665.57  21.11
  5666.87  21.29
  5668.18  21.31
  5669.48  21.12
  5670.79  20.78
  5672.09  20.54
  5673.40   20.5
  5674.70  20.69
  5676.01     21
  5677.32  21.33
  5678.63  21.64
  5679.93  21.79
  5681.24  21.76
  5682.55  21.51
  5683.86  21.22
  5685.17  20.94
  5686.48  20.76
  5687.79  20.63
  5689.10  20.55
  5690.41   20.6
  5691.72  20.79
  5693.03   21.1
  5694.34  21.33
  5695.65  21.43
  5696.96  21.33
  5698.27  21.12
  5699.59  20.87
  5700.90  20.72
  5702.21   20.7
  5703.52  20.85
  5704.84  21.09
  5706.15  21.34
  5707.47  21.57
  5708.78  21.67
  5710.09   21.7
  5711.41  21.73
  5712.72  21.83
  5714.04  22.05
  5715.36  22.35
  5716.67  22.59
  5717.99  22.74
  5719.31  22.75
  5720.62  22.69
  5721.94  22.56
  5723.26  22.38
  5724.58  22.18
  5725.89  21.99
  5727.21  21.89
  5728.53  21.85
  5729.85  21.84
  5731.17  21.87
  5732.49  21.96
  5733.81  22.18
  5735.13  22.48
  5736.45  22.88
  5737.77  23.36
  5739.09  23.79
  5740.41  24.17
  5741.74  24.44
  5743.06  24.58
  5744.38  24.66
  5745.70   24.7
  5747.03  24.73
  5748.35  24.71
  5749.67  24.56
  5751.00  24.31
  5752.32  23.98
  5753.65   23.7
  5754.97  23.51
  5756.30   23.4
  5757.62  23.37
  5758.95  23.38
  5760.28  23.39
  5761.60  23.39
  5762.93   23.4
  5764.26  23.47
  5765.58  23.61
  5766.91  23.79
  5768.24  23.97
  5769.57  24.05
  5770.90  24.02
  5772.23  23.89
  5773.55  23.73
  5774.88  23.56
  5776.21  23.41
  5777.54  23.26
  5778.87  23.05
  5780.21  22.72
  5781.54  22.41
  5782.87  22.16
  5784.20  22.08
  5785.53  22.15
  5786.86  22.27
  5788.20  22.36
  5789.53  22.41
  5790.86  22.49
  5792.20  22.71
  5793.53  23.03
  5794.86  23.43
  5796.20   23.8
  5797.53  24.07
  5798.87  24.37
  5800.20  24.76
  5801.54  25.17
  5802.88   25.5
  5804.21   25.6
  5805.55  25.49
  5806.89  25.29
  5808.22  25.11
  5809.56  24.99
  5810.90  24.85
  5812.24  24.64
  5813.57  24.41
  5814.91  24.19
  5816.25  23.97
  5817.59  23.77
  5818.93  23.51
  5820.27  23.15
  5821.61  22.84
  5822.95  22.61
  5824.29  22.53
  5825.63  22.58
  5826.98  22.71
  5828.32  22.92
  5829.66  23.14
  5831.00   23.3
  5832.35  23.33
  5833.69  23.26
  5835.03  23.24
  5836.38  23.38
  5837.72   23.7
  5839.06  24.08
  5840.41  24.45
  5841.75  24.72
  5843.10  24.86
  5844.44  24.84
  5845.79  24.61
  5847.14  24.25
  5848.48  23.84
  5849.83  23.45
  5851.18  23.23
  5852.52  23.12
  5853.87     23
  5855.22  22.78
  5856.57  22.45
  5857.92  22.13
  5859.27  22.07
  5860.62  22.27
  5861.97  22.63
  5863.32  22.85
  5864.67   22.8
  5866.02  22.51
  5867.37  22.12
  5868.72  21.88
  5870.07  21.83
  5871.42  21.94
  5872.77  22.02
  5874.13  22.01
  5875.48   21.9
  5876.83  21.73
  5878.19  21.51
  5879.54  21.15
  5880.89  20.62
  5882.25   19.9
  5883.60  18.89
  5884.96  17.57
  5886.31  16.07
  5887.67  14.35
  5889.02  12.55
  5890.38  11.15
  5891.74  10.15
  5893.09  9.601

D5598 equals 0.17 mag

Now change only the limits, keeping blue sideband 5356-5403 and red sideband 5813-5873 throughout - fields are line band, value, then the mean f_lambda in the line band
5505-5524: 0.06 mag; 18.9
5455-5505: 0.06 mag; 18.6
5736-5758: -0.09 mag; 24.1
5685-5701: 0.04 mag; 20.9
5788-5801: -0.03 mag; 23.4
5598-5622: 0.09 mag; 19.2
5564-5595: 0.05 mag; 19.7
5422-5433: -0.01 mag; 19.2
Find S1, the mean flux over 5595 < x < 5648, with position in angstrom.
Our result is 19.6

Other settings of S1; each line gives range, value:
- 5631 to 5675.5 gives 20.9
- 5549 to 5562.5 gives 21.1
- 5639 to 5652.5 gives 21.1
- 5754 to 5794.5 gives 23.2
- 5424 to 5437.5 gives 18.7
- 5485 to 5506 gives 19.2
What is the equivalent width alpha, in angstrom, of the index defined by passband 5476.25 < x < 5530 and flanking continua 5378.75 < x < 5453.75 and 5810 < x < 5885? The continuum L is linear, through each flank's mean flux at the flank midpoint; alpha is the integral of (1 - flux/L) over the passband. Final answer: 2.1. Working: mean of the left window 19.1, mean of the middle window 19.1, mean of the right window 22.9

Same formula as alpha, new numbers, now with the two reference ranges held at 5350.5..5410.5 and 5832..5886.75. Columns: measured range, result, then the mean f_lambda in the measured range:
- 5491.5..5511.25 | 0.3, 19.2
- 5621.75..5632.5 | 0.7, 19.2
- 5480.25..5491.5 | 0.3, 18.8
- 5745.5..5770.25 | -2.6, 23.8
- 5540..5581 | -1.2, 20.6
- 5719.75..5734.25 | -0.5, 22.1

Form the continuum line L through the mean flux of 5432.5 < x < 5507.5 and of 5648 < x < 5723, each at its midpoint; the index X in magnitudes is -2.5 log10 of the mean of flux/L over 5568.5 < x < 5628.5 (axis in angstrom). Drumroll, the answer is 0.05 mag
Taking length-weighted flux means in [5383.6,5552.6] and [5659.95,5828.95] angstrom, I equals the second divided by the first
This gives 1.2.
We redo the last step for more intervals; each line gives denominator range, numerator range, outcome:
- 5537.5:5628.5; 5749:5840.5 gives 1.19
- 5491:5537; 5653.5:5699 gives 1.09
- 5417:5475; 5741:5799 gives 1.24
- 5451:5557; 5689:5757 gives 1.17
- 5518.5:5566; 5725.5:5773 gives 1.14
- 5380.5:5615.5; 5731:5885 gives 1.21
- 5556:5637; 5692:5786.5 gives 1.17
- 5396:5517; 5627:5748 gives 1.15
